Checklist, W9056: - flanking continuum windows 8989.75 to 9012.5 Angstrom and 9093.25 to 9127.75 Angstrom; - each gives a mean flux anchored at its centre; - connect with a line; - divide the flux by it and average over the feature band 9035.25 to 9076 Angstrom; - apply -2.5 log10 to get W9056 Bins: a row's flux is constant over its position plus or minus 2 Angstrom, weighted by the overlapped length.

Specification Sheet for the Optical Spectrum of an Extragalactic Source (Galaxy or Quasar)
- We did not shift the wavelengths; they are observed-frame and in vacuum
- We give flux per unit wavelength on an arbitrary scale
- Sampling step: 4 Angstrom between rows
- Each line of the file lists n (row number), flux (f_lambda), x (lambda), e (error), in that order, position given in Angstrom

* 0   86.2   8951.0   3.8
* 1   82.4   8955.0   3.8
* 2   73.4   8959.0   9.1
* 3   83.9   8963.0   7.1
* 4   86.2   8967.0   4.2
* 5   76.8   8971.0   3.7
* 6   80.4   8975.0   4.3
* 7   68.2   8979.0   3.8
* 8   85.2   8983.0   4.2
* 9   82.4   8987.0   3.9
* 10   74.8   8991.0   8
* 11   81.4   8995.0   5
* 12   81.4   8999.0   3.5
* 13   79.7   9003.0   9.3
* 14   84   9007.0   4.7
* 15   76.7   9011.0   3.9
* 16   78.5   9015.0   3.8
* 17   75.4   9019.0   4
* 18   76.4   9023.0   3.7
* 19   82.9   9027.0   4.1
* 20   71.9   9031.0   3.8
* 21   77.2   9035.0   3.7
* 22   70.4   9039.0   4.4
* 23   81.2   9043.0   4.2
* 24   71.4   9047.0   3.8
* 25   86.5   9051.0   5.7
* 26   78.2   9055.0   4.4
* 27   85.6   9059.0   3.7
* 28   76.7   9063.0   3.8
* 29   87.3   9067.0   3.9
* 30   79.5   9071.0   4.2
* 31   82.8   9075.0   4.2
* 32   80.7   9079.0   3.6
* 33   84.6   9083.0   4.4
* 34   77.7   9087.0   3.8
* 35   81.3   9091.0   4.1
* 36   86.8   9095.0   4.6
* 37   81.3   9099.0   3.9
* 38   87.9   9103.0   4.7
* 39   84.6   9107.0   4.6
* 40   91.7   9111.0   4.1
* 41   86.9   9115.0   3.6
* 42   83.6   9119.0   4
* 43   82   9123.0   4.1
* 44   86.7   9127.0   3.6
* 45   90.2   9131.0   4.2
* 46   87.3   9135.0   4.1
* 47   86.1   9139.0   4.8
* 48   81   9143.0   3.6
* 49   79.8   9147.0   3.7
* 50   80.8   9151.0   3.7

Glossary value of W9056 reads 0.04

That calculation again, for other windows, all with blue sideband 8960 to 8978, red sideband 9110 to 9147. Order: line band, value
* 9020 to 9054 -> 0.08 mag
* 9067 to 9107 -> 0.02 mag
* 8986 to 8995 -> 0.03 mag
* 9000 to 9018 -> 0.03 mag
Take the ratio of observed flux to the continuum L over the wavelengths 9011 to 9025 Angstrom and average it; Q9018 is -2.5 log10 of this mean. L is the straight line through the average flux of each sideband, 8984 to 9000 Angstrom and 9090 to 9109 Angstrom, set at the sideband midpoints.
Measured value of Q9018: 0.06 mag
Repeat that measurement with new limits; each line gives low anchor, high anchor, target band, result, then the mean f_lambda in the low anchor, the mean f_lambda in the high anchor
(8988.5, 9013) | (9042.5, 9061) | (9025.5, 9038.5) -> 0.05 mag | 79.7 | 80.5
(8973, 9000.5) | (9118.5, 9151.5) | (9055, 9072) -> 0.00 mag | 79.1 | 84.3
